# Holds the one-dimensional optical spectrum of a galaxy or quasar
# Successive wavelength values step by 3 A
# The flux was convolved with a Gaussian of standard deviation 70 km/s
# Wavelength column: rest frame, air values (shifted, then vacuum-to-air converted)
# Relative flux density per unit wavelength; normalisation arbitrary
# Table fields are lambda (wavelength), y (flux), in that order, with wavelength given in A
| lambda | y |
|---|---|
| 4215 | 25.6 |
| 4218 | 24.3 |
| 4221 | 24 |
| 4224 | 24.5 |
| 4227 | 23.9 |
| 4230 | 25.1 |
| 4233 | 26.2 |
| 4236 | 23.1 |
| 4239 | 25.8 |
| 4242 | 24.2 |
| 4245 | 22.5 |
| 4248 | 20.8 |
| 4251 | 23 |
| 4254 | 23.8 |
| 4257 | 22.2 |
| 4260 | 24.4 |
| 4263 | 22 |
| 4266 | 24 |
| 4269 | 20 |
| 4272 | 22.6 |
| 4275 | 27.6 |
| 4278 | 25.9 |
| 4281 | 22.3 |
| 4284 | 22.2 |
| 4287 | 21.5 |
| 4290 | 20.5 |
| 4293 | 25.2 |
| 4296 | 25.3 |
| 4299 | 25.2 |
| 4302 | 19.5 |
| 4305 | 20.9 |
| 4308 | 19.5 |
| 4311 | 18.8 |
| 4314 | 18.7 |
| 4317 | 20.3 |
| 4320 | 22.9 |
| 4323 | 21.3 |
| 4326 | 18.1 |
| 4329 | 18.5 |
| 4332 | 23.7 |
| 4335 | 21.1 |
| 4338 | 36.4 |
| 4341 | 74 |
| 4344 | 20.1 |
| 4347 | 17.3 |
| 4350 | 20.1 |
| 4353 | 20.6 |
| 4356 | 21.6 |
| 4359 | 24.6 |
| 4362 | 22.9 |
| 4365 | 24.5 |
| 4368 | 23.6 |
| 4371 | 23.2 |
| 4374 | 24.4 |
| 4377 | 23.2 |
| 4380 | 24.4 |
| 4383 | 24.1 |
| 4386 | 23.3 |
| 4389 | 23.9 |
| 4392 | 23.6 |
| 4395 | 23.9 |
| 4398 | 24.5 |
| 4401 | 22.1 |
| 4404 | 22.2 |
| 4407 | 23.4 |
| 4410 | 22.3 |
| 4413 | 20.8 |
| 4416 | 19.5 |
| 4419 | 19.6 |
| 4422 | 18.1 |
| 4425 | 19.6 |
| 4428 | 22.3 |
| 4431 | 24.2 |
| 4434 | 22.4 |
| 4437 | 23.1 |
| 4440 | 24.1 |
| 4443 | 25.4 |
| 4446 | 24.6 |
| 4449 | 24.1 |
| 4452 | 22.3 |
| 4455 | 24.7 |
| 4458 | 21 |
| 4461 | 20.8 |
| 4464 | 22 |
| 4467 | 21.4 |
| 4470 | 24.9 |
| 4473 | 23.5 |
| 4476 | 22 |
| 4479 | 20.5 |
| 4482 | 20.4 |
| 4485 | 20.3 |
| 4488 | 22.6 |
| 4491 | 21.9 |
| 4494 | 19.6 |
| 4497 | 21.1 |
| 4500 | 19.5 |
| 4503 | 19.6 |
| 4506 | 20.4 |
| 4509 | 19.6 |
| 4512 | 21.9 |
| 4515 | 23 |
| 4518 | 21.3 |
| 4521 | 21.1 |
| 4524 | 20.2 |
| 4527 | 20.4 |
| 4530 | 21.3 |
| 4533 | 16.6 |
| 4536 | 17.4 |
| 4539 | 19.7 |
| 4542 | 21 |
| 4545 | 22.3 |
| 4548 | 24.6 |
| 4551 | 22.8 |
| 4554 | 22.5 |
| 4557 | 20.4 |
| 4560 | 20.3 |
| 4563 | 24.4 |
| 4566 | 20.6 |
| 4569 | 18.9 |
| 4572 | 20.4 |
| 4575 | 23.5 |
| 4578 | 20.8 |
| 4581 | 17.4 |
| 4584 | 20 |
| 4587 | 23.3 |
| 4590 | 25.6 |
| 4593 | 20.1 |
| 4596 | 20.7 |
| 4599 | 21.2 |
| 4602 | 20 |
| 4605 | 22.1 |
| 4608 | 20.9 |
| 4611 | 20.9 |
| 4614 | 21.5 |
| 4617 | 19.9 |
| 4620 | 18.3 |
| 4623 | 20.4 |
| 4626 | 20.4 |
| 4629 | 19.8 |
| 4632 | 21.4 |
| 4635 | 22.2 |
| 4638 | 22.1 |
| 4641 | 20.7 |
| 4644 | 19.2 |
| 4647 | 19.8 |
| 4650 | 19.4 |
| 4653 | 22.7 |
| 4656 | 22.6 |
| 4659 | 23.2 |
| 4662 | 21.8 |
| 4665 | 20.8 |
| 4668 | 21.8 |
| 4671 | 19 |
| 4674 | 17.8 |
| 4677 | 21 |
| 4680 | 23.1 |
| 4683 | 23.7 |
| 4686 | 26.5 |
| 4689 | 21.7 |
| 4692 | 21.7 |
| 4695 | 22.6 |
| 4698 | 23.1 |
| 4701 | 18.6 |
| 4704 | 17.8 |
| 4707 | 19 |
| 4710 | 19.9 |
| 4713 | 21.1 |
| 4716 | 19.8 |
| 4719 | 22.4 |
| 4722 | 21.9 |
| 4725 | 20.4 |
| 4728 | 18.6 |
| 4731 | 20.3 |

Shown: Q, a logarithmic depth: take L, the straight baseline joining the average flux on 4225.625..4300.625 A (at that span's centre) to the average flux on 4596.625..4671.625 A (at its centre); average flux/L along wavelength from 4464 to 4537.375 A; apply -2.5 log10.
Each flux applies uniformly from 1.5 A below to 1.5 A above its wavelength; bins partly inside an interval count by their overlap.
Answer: 0.05 mag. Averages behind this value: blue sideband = 23.6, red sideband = 20.9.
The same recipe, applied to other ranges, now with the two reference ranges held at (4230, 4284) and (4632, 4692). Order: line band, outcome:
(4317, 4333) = 0.122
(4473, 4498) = 0.061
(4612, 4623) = 0.091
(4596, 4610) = 0.042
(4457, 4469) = 0.053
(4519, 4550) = 0.084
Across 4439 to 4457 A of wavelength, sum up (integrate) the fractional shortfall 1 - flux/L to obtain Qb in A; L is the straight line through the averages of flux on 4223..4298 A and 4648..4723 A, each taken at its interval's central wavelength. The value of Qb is -1.24 A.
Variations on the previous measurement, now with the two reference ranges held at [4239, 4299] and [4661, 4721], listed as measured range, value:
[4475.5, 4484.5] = 0.6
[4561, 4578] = 0.2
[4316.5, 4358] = -4.7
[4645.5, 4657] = 0.2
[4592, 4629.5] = 1.8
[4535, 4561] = 0.7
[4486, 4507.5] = 1.4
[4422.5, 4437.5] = 0.3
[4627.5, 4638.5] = 0.1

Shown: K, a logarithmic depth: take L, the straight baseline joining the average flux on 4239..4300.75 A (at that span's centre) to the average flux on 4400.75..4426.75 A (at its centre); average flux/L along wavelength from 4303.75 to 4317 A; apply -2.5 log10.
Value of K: 0.16 mag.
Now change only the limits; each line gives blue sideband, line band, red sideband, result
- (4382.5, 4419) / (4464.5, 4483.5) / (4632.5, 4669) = 0.01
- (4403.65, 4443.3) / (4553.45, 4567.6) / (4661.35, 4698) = 0.01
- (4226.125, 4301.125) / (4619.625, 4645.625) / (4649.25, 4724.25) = 0.05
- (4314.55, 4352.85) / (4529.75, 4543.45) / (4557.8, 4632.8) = 0.16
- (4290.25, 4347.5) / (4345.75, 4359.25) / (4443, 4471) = 0.18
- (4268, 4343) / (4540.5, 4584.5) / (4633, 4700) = 0.05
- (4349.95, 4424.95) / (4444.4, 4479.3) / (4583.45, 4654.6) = -0.03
